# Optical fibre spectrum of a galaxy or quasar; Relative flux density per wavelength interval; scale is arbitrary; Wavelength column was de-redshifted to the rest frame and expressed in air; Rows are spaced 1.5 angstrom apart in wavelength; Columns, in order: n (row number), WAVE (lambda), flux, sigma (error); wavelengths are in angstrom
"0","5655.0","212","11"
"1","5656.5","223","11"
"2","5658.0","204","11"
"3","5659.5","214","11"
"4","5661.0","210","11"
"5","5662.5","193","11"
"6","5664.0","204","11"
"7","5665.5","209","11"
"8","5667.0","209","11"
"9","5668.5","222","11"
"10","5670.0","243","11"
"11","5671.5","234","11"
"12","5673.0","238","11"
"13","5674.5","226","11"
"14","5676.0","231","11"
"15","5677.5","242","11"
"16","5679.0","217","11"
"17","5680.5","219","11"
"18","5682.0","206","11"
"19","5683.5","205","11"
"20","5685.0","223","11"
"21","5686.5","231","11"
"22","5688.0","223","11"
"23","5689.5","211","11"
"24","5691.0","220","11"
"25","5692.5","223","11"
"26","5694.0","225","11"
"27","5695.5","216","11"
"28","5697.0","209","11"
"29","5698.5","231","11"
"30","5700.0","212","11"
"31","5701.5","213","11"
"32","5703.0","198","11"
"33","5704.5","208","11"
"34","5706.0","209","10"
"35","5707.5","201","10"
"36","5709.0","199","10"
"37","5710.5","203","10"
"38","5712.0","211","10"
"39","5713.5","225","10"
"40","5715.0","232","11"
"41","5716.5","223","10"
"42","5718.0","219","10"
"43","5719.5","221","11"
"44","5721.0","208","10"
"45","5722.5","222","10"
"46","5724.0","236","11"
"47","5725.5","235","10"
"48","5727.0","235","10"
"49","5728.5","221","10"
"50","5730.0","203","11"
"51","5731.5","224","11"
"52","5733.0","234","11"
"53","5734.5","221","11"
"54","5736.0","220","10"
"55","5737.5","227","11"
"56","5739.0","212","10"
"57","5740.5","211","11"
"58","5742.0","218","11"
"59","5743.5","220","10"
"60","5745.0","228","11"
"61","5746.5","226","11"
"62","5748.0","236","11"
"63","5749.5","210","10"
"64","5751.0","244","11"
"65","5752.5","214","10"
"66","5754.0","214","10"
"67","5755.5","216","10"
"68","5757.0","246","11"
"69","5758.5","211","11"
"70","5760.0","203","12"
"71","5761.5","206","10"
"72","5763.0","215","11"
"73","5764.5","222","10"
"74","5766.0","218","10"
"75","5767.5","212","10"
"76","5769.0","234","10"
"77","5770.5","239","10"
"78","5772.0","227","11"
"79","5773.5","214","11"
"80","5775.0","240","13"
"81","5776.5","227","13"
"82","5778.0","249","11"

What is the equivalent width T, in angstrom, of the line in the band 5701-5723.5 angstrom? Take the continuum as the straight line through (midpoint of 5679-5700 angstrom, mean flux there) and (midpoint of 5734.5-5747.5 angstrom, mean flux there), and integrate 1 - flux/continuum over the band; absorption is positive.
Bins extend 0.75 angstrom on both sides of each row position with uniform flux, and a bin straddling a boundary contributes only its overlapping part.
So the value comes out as 0.6 angstrom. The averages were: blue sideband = 218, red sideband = 221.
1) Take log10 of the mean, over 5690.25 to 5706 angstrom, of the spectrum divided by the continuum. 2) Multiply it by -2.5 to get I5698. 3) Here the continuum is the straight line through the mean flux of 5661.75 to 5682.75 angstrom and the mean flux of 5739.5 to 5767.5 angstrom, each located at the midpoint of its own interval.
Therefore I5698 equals 0.027 mag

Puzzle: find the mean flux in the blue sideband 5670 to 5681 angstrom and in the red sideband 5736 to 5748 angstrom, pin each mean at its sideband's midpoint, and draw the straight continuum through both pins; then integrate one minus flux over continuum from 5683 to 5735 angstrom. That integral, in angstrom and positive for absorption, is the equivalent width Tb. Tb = 1.8 angstrom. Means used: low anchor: 231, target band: 218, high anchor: 221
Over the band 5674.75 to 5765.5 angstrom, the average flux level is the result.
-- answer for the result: 219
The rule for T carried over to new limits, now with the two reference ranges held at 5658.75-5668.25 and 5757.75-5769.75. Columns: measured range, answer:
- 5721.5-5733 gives -0.71 angstrom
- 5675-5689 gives -0.87 angstrom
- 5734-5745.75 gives -0.35 angstrom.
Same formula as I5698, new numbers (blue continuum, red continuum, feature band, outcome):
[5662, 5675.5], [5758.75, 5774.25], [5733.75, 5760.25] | -0.011 mag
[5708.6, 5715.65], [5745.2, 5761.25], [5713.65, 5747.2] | -0.024 mag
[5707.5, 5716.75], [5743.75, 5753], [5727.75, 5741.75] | 0.012 mag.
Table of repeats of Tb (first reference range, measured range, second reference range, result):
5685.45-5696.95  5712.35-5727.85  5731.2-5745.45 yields -0.3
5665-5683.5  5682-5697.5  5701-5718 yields 0.0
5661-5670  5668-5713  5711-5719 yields -0.5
